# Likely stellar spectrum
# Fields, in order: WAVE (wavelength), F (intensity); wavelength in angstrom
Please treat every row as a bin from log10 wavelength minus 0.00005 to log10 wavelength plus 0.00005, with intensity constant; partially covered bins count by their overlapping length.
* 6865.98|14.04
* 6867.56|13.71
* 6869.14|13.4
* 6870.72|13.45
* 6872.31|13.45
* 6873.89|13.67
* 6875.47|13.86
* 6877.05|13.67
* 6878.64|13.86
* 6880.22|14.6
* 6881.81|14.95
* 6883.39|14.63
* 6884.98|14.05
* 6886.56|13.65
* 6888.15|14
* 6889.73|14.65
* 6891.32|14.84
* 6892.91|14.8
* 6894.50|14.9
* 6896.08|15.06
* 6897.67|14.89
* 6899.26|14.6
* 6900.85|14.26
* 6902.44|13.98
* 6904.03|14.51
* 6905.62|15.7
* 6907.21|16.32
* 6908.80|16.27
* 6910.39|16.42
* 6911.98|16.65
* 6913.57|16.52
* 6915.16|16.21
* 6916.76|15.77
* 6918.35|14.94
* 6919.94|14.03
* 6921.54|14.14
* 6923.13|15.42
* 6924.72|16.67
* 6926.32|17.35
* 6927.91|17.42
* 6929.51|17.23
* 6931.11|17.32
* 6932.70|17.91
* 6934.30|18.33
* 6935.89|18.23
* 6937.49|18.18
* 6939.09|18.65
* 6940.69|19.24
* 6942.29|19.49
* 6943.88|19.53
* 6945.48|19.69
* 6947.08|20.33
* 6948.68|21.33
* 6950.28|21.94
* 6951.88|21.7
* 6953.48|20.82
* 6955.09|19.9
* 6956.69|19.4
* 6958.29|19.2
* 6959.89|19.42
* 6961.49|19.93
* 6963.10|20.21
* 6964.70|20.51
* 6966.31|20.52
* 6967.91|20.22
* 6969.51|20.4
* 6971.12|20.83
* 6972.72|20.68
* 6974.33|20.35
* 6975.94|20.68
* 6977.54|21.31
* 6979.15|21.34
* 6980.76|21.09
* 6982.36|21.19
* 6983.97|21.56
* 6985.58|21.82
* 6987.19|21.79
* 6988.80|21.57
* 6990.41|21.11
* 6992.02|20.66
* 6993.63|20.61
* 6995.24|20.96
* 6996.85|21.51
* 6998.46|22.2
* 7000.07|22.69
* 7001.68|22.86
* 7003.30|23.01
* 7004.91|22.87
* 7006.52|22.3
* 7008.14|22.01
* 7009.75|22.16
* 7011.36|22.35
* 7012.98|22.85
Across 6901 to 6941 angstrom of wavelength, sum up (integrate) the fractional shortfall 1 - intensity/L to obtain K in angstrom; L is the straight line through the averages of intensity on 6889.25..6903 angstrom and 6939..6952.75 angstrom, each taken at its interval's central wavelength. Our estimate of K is 2.3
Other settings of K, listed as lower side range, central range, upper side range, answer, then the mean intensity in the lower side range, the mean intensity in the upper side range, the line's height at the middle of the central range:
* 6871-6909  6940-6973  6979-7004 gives -1.89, 14.5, 21.6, 19.2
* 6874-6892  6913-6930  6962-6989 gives 1.07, 14.2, 20.9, 17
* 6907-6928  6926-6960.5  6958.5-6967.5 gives -1.79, 16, 20.1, 18.3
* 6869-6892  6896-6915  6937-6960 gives 0.90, 14.1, 20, 16.2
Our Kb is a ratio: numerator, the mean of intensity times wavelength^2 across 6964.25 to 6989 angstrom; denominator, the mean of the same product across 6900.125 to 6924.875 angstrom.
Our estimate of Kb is 1.4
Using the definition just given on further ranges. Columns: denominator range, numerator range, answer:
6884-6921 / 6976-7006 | 1.47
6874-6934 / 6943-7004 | 1.39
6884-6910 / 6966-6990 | 1.45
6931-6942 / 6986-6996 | 1.17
